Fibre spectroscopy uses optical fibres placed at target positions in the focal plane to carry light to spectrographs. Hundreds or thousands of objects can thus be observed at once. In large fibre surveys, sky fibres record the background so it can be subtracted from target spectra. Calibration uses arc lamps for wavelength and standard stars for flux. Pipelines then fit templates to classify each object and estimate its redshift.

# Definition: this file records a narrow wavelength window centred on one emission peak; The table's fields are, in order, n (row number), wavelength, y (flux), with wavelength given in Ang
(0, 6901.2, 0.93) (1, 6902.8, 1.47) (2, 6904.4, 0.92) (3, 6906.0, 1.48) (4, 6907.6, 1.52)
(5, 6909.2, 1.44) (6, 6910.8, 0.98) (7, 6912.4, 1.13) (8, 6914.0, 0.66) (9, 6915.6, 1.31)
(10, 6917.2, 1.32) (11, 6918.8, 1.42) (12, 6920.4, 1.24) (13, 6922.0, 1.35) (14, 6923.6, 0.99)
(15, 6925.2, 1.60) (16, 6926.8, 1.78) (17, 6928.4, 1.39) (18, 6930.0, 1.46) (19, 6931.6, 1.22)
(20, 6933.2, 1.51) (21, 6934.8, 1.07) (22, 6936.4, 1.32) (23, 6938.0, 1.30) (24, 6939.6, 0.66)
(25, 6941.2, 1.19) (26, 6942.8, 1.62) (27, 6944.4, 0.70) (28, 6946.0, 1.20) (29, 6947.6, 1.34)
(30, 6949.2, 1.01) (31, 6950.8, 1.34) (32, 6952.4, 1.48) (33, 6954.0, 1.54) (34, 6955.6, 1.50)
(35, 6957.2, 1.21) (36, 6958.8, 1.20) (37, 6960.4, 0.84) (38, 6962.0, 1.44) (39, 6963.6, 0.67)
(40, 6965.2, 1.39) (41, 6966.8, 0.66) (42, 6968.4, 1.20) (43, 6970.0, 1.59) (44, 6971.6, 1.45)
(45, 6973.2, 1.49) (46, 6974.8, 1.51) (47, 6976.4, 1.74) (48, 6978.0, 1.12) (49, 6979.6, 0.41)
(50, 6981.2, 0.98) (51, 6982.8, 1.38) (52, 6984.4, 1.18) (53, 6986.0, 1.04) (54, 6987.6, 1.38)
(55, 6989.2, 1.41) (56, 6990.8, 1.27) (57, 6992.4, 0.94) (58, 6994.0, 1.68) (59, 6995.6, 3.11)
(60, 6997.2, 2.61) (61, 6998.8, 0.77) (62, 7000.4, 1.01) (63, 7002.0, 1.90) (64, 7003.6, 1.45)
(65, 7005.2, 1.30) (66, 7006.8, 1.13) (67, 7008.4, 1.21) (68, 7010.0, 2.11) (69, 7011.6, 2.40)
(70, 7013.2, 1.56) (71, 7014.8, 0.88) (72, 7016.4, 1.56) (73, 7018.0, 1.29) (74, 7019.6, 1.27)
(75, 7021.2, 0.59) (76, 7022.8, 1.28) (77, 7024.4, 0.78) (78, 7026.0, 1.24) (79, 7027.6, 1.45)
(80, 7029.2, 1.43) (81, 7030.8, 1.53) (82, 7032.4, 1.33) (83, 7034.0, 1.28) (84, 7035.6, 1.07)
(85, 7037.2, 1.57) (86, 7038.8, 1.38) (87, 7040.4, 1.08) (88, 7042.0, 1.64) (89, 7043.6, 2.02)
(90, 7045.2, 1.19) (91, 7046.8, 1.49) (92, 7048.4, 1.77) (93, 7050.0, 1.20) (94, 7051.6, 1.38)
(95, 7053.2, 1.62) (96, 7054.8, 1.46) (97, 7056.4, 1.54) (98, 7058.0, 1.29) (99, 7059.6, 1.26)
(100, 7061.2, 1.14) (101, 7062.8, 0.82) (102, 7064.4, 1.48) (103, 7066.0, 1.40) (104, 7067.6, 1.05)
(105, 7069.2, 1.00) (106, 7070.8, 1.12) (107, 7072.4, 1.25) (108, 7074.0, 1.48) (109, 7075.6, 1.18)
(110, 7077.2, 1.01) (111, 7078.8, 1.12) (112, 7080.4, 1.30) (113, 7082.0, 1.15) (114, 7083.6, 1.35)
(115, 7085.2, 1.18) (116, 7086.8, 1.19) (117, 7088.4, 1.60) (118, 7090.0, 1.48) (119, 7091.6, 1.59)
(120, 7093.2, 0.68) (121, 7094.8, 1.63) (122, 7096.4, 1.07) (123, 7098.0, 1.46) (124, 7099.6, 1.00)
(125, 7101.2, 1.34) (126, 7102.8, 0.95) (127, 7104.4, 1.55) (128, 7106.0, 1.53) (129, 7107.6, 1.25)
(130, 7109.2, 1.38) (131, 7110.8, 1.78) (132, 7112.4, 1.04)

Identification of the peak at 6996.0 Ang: [S II] 6716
